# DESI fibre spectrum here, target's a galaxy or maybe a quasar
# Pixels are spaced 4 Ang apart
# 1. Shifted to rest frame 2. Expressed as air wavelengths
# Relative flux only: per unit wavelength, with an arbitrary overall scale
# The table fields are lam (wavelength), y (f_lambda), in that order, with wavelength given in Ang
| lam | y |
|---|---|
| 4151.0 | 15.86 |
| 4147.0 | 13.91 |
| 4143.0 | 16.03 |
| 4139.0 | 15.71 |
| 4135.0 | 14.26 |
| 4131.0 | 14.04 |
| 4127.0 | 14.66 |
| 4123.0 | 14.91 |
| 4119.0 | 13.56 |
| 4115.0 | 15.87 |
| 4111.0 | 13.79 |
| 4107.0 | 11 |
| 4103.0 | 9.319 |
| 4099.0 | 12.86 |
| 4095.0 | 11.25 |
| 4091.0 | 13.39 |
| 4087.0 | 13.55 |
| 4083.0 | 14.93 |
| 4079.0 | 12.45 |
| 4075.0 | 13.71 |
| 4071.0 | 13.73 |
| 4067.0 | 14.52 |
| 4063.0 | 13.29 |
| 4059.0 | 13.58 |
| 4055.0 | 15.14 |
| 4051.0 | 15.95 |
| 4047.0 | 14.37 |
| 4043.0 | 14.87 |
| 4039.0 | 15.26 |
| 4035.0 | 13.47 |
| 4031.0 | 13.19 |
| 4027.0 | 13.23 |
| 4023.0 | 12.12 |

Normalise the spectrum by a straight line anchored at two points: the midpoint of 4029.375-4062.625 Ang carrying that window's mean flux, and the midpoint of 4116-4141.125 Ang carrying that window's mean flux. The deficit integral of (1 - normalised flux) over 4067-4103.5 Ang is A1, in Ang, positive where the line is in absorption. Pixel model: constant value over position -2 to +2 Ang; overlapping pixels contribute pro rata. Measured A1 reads 3.7 Ang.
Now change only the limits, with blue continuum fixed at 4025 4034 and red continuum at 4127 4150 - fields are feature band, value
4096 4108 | 2.7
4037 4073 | -2.4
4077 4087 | 0.2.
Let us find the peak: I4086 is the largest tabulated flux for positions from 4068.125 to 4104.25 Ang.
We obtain 14.93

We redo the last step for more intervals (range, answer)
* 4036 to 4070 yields 15.95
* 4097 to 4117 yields 15.87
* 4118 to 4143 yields 16.03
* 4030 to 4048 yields 15.26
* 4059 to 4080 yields 14.52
